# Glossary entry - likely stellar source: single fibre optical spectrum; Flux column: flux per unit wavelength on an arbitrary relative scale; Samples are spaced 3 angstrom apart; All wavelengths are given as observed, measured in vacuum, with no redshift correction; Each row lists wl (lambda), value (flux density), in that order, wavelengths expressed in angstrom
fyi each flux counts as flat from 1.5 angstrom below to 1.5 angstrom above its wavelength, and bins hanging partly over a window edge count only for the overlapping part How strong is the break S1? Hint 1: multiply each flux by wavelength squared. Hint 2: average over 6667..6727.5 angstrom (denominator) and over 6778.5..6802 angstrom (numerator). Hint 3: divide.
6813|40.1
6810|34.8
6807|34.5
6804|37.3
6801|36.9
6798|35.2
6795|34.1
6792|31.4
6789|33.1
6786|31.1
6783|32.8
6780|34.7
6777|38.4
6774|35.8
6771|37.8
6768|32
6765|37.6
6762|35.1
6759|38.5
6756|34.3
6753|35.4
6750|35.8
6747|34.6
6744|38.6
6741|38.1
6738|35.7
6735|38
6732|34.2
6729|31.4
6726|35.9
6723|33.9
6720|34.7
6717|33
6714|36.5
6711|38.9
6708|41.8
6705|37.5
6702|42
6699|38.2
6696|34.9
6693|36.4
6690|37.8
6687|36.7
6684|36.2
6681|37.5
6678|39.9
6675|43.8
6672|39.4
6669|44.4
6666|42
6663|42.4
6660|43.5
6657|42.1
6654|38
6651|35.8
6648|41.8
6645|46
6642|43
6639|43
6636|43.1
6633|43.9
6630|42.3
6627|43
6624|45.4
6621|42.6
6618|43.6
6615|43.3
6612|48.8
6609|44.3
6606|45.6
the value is 0.91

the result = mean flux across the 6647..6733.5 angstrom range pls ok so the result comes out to 38.3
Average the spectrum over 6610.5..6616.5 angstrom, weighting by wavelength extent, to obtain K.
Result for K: 46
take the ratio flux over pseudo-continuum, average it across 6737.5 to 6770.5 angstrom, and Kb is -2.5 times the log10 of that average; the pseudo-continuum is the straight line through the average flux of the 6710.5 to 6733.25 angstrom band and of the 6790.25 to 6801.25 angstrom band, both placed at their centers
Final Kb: -0.05 mag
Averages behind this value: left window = 34.6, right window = 34.1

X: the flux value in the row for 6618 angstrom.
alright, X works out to 43.6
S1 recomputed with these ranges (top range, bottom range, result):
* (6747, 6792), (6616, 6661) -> 0.86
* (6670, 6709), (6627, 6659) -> 0.93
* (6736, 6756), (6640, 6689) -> 0.91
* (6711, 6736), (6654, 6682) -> 0.85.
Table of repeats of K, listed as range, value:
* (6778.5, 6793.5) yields 32.6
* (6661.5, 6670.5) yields 42.9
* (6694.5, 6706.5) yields 38.1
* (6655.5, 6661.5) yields 42.8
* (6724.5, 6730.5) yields 33.6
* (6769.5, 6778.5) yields 37.3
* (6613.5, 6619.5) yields 43.4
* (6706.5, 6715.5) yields 39.1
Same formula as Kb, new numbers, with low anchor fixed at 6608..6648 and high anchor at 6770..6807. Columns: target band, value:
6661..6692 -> 0.03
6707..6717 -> 0.03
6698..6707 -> 0.01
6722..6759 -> 0.06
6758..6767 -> -0.01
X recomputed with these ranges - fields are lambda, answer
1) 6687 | 36.7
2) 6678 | 39.9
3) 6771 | 37.8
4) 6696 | 34.9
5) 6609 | 44.3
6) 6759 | 38.5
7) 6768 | 32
